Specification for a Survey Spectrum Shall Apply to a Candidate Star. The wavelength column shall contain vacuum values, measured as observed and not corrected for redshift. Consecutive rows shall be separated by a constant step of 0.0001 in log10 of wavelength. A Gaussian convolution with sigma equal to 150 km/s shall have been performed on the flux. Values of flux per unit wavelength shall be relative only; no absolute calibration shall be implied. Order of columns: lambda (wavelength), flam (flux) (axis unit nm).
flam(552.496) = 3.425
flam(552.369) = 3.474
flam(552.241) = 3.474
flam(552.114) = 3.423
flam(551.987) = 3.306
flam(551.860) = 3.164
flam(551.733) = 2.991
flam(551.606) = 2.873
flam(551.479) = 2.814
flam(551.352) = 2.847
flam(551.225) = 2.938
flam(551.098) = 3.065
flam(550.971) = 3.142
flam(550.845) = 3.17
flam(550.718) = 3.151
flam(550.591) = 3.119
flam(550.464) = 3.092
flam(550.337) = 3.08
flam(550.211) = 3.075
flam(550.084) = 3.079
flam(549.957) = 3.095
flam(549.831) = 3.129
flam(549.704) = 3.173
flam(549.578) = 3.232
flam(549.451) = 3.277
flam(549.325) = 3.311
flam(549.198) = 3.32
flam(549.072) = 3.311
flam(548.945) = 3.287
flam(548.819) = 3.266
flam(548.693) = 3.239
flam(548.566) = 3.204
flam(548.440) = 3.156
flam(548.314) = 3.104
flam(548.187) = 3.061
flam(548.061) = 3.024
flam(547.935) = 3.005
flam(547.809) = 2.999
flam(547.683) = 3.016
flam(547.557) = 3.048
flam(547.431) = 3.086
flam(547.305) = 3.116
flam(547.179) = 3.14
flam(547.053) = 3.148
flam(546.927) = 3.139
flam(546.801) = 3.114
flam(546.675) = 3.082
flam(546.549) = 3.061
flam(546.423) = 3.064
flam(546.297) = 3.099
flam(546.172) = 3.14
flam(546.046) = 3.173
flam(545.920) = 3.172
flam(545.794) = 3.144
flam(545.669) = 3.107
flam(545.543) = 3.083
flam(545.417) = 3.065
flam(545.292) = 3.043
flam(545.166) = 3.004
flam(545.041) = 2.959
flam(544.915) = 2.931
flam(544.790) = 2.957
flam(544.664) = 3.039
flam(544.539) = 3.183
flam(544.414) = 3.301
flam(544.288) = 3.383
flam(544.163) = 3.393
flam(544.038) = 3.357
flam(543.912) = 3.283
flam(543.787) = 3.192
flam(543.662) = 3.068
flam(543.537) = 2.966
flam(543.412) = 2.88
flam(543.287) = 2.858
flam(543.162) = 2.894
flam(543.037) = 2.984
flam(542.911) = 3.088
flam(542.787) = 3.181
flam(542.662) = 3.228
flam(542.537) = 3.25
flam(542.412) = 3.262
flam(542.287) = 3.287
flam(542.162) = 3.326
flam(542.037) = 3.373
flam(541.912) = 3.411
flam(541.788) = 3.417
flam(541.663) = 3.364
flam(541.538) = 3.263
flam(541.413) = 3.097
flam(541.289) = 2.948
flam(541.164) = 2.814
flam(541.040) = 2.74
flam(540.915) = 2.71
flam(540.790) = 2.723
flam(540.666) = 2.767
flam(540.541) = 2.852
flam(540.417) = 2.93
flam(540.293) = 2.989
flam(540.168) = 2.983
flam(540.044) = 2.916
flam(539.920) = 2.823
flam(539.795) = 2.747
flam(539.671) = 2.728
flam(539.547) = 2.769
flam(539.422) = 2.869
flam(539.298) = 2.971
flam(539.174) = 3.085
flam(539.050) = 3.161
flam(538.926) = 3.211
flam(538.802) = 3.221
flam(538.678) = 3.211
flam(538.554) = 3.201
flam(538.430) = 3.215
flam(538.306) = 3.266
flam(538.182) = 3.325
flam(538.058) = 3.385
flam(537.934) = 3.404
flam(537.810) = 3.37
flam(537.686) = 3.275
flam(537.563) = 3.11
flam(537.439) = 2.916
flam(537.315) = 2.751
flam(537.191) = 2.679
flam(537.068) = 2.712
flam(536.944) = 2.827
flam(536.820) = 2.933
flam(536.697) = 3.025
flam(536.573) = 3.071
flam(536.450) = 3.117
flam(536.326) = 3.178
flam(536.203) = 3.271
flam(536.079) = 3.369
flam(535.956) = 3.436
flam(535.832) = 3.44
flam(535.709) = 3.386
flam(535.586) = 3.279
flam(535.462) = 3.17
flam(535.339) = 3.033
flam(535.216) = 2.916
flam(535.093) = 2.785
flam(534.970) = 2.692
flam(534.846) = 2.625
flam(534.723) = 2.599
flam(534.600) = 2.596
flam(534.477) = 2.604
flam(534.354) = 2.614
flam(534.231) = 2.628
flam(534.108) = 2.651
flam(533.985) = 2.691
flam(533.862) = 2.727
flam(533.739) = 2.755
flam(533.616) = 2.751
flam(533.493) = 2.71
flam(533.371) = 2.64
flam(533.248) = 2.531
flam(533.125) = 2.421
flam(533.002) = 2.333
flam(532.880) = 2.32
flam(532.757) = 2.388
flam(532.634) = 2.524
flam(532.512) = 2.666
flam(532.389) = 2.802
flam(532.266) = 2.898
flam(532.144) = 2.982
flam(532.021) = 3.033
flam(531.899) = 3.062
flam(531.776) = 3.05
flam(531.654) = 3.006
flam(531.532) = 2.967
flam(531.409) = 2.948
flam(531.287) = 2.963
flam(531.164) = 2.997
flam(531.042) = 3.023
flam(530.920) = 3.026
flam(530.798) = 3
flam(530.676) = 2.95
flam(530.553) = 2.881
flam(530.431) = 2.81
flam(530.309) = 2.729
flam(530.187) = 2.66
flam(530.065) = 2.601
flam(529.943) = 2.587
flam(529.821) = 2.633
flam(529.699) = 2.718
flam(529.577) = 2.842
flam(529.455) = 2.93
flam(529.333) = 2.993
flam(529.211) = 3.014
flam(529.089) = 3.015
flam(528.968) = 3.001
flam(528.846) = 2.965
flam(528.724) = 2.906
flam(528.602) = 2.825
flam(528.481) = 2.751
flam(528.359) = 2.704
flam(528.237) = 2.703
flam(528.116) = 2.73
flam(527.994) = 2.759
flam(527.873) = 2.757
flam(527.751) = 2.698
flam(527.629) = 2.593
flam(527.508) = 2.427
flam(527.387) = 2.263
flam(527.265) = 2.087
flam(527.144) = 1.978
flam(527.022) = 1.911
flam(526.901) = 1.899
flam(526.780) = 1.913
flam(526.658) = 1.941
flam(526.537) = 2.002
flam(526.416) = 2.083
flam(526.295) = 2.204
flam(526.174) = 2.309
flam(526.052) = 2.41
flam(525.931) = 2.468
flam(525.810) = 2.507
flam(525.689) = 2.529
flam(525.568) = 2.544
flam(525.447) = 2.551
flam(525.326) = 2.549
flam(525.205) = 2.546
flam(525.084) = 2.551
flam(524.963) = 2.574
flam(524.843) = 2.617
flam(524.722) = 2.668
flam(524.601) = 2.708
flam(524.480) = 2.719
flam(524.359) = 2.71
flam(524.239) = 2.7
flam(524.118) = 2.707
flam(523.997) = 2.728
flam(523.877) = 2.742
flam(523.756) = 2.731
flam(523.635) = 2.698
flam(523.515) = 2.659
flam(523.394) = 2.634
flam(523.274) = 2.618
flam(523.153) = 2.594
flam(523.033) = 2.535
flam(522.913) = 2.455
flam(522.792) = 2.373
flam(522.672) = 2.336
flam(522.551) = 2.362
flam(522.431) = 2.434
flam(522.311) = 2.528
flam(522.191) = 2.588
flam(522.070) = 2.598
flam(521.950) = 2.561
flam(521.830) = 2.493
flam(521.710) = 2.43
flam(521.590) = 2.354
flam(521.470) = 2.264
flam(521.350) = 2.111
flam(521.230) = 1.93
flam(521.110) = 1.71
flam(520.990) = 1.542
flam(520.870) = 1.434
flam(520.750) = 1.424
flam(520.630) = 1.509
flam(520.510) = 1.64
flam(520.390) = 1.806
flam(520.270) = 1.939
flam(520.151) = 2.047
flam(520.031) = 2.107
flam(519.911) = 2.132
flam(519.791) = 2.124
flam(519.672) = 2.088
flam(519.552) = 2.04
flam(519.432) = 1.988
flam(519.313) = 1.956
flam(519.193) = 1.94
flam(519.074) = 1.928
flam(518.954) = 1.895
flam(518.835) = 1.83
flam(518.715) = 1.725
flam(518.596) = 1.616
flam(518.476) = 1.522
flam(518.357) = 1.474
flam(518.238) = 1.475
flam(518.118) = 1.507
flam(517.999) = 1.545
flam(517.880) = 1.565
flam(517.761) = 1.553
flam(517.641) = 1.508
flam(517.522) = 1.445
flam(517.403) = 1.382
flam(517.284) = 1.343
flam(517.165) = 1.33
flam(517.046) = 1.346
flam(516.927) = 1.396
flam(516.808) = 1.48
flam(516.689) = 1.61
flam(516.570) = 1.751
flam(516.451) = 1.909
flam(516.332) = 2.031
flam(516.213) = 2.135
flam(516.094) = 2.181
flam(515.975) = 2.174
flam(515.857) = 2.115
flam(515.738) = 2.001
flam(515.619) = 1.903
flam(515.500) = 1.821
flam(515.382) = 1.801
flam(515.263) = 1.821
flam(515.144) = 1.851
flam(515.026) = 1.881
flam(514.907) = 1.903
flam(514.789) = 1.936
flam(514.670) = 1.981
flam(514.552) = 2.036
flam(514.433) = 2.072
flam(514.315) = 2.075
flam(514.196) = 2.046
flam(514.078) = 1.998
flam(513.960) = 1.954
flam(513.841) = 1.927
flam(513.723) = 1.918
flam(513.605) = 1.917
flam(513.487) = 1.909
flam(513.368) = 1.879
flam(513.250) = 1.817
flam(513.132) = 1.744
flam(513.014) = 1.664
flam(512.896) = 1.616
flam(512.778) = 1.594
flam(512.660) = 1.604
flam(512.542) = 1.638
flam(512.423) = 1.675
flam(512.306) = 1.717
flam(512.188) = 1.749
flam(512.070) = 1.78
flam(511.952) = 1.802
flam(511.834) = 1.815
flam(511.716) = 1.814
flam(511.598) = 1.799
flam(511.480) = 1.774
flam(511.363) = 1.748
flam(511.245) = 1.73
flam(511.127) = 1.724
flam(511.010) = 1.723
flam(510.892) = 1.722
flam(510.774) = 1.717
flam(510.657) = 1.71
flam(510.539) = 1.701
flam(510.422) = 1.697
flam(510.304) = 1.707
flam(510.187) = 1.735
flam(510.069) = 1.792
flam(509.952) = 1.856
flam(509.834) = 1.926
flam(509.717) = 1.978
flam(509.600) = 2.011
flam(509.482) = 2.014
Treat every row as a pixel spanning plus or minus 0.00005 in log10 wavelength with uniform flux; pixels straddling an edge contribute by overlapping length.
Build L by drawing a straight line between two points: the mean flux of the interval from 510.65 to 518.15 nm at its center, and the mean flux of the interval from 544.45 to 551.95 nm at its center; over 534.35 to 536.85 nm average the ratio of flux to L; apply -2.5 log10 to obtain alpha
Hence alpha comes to -0.16 mag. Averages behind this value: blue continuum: 1.78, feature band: 3.02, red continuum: 3.1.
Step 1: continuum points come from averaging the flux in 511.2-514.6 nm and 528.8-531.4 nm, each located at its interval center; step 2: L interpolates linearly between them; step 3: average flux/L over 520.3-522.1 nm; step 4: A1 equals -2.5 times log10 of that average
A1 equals 0.18 mag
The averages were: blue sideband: 1.82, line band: 1.98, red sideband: 2.87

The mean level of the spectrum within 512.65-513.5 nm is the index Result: 1.73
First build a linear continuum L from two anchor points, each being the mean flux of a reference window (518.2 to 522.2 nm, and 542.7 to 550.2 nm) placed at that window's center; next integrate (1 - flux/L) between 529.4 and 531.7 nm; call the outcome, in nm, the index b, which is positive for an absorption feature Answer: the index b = -0.43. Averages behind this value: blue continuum 1.94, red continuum 3.12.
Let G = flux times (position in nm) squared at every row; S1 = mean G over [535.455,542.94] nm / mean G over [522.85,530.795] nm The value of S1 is 1.25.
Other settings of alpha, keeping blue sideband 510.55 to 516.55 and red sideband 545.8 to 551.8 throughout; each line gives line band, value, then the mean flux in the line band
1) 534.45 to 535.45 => -0.057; 2.76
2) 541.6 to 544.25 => -0.105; 3.2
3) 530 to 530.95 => -0.151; 2.83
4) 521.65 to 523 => -0.142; 2.47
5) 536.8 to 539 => -0.146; 3.12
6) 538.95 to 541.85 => -0.050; 2.95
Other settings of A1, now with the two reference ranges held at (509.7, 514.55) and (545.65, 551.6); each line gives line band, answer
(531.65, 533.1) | -0.09 mag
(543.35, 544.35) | -0.09 mag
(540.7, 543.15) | -0.09 mag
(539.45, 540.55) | -0.02 mag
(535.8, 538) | -0.15 mag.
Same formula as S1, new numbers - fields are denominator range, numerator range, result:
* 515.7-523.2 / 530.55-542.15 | 1.63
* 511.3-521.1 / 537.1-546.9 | 1.90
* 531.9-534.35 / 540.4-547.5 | 1.21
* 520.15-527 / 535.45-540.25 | 1.40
